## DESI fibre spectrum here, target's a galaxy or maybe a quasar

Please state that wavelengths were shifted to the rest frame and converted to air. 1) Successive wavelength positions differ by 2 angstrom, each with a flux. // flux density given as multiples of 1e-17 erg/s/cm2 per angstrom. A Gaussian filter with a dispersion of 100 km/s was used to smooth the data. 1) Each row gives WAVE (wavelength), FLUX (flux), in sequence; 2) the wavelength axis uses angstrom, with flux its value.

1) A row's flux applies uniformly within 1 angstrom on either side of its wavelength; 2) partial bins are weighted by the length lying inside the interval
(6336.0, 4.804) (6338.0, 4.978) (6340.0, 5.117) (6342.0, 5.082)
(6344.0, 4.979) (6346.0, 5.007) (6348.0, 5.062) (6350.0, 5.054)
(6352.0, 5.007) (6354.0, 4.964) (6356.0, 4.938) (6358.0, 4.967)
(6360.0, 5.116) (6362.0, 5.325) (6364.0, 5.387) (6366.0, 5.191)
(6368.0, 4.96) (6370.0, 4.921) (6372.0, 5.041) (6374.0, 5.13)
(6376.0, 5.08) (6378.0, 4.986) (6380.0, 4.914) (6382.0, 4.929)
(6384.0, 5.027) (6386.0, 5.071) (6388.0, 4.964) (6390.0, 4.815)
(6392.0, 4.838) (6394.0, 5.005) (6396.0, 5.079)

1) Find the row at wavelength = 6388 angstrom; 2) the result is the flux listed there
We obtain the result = 4.964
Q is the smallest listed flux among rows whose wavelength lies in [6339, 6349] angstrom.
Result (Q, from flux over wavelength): 4.979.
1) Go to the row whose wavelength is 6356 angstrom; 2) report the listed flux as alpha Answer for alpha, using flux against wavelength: 4.938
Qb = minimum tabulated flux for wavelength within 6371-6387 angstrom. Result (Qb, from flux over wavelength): 4.914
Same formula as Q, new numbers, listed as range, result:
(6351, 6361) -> 4.938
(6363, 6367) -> 5.191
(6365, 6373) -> 4.921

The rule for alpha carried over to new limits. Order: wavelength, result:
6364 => 5.387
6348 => 5.062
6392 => 4.838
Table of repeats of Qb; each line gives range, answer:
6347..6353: 5.007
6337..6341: 4.978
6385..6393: 4.815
